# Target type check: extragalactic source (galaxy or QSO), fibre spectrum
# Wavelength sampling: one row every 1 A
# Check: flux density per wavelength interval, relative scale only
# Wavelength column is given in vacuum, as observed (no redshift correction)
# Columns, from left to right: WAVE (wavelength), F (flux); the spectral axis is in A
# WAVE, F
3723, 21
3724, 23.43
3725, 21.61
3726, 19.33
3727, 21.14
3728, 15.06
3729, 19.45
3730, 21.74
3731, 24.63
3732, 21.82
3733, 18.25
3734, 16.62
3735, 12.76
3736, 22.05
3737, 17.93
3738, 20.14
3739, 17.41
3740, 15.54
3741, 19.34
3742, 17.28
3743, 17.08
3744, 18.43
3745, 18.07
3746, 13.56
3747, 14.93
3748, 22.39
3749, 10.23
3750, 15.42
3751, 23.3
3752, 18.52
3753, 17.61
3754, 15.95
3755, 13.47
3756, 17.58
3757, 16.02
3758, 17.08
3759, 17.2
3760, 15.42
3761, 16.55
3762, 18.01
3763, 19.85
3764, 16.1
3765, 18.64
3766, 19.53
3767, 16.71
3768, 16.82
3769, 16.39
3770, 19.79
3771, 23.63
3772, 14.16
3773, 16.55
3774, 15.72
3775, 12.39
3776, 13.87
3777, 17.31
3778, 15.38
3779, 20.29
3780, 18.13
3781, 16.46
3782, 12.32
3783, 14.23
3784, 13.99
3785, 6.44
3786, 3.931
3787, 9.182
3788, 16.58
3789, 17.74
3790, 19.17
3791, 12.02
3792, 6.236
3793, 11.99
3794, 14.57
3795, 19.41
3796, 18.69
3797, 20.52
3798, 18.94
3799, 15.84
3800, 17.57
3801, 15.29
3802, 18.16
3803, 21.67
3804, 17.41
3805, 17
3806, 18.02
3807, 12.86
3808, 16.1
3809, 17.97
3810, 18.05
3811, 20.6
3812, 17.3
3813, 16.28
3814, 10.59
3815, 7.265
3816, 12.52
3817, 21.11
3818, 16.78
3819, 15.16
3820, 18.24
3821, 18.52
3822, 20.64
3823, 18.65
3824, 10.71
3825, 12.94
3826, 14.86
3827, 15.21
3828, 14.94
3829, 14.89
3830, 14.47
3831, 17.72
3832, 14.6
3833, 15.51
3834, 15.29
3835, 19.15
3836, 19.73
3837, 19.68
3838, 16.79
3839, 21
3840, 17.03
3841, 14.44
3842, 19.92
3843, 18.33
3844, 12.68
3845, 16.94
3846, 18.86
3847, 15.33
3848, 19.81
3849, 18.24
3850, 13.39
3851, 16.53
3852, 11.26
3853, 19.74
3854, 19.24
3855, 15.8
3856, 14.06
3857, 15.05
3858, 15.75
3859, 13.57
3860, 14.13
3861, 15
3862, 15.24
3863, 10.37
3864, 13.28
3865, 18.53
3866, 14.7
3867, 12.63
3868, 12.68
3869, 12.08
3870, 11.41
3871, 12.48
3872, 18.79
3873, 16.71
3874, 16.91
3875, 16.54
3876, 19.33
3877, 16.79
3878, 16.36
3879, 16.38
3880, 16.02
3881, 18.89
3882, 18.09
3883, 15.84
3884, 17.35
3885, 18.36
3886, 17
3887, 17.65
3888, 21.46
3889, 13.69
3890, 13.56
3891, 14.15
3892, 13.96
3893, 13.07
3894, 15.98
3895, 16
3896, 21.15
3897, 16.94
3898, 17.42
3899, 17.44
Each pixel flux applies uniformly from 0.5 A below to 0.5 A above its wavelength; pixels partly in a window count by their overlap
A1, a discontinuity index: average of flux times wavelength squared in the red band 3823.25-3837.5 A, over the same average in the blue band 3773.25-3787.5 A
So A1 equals 1.19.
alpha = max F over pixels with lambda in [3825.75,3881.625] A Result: 21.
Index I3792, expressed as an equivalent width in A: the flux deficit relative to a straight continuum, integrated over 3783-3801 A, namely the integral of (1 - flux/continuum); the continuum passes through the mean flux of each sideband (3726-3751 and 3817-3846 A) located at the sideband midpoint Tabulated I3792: 3.1 A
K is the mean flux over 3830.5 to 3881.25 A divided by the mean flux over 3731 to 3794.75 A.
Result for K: 0.99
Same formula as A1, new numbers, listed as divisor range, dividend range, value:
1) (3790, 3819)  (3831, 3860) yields 1.06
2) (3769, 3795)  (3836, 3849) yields 1.25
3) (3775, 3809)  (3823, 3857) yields 1.09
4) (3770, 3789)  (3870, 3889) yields 1.22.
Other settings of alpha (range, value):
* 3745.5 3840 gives 23.63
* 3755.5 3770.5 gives 19.85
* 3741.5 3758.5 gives 23.3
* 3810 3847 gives 21.11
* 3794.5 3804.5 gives 21.67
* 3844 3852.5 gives 19.81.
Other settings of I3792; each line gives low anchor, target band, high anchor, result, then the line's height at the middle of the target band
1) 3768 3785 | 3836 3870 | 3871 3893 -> 1.4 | 16.5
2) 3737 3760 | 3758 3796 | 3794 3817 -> 3.1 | 16.9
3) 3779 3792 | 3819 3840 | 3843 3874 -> -3.1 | 14.5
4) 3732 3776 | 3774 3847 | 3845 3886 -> 2.6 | 16.5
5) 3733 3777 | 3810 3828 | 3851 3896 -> 0.6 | 16.3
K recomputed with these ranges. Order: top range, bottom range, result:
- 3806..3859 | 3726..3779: 0.93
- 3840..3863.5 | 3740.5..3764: 0.93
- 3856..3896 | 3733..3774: 0.90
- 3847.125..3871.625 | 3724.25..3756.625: 0.82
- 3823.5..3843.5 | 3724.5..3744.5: 0.87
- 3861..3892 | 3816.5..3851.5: 0.94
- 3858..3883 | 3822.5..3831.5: 1.03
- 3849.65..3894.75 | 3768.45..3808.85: 0.99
